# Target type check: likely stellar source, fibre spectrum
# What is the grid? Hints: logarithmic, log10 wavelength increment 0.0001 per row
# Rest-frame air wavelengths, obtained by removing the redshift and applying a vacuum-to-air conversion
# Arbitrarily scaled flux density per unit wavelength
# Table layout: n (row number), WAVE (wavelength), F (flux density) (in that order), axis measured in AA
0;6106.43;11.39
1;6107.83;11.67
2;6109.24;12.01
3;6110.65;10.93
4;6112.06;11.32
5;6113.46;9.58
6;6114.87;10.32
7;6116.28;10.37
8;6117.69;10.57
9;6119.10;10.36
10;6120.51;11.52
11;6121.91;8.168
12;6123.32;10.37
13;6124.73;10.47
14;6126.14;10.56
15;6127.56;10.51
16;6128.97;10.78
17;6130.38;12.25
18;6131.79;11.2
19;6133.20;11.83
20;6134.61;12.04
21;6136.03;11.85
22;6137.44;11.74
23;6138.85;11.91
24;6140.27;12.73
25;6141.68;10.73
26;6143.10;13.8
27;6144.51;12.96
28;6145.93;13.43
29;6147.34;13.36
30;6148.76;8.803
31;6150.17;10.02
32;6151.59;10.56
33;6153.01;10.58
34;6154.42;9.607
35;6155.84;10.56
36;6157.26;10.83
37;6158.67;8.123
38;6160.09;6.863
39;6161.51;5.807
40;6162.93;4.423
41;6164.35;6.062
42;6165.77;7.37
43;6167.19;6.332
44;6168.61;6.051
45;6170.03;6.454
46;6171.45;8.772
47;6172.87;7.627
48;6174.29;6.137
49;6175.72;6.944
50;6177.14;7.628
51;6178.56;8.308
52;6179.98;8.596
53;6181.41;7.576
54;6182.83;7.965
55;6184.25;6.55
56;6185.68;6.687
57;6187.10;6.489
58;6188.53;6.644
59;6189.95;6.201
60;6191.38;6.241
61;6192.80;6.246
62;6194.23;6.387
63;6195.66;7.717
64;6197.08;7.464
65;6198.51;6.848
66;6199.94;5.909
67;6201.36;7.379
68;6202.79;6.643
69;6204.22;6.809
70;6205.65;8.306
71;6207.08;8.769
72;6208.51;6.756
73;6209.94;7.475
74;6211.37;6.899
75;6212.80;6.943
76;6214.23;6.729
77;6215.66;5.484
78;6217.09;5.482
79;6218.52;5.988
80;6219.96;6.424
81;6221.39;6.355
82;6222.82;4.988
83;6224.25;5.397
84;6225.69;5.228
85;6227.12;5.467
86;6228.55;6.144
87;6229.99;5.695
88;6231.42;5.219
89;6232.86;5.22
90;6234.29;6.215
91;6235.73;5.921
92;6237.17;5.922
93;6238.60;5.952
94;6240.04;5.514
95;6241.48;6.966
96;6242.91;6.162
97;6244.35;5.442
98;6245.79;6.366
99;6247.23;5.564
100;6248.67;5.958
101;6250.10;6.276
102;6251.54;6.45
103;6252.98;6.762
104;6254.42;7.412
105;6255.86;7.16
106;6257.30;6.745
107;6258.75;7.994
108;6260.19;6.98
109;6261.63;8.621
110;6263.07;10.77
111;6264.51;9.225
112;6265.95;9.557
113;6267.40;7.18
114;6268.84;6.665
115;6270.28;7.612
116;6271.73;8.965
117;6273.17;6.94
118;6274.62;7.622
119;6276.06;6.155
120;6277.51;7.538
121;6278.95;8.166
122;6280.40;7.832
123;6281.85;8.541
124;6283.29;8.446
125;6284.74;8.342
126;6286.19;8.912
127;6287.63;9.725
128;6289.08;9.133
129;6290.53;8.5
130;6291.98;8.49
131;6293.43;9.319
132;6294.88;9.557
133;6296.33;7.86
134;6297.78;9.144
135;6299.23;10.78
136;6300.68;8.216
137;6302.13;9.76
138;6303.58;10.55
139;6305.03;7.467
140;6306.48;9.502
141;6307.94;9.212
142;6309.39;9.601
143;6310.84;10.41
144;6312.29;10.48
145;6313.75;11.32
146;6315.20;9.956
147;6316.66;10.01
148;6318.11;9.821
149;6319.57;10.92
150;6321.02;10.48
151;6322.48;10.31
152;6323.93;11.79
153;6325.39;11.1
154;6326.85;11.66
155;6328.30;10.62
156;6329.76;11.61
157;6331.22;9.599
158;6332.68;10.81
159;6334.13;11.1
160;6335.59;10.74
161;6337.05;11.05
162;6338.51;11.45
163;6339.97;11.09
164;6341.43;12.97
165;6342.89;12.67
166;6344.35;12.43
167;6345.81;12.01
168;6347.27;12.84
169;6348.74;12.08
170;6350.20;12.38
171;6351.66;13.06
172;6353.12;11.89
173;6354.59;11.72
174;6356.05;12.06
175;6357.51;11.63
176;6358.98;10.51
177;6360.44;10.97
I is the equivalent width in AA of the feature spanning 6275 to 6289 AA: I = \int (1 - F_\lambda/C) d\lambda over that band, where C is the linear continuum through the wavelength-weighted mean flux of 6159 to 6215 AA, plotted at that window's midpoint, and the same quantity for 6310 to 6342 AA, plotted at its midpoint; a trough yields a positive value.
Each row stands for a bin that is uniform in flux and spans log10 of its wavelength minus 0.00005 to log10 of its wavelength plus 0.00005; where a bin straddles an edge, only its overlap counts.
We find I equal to 2.1 AA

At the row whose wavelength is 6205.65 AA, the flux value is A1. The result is 8.306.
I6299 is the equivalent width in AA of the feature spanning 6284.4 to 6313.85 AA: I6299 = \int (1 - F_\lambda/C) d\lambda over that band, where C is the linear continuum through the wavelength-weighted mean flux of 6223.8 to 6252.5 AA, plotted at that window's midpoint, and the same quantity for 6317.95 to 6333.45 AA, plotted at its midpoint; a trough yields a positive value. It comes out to 0.0 AA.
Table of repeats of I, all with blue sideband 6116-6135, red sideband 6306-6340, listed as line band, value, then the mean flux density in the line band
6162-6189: 9.5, 6.97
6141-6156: -0.8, 11.3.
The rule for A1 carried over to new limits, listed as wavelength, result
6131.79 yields 11.2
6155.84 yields 10.56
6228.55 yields 6.144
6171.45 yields 8.772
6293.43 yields 9.319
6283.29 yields 8.446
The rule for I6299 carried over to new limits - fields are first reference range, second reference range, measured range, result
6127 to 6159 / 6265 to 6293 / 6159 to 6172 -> 5.21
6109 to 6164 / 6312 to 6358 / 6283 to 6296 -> 2.63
